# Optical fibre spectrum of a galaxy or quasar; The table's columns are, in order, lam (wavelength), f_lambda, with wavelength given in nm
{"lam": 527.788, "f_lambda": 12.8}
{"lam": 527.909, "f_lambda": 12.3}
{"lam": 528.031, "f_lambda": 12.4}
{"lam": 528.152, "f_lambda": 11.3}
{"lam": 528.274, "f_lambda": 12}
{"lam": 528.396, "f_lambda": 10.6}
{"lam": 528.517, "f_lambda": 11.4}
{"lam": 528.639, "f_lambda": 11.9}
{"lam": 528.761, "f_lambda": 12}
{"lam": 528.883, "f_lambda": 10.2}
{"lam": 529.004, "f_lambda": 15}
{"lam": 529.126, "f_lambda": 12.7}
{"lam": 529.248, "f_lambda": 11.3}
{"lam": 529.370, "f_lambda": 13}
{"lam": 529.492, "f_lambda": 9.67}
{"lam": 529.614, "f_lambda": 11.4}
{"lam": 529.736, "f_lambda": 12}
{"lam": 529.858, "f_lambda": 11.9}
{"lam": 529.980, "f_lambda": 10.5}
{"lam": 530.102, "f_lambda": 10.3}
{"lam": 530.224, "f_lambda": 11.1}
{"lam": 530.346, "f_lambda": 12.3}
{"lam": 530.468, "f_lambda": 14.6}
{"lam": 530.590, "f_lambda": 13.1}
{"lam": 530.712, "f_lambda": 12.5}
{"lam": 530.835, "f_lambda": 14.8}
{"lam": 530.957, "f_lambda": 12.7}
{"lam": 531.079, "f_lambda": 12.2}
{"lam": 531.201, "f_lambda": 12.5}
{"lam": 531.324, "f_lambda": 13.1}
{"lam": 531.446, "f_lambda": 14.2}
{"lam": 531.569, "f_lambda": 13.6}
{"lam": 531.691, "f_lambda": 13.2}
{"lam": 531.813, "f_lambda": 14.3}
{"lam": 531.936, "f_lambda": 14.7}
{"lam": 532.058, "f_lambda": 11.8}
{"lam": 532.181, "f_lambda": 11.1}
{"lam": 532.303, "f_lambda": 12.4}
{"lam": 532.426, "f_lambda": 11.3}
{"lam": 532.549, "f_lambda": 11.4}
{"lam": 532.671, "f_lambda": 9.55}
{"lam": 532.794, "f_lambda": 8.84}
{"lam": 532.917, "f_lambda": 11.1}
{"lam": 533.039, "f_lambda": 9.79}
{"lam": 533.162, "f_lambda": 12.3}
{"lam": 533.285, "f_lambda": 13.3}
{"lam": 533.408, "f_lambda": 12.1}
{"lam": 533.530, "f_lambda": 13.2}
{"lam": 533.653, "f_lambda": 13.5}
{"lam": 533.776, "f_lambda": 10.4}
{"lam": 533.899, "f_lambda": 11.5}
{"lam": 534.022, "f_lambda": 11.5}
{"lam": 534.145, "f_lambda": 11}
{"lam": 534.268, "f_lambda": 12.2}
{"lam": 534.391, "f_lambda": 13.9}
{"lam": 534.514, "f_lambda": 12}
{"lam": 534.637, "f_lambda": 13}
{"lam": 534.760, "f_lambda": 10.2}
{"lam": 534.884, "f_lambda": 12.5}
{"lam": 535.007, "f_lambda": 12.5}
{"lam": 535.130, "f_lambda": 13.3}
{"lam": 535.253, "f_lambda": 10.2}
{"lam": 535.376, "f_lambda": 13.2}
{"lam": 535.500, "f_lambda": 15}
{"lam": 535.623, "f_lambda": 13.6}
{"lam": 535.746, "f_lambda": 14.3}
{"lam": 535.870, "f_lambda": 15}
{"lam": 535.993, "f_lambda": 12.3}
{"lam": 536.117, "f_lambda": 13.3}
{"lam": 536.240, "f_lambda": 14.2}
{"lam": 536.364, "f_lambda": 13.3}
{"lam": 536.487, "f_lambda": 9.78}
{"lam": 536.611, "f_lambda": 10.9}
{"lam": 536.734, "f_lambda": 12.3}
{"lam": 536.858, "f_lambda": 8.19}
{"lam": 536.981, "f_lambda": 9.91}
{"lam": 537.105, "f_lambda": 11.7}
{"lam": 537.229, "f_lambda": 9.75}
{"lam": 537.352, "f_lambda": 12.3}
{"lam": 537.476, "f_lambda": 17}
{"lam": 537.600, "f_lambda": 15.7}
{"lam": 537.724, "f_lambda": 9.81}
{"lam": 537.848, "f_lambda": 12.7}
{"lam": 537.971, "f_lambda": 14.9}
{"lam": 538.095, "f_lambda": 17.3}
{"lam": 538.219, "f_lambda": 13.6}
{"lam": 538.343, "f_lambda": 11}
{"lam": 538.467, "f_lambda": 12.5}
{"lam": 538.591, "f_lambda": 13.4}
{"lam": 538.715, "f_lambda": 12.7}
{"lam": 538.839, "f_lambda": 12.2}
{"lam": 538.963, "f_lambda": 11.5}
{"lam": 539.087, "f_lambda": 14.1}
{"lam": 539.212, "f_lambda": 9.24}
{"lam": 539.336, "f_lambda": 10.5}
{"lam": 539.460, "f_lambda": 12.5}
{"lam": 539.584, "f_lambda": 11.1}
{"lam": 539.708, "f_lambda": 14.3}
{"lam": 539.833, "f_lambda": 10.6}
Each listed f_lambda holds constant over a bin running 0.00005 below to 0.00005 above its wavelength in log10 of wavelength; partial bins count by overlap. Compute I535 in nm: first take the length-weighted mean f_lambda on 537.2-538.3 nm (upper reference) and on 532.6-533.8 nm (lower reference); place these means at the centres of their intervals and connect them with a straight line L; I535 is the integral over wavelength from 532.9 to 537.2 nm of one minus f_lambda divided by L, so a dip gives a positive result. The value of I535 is 0.06 nm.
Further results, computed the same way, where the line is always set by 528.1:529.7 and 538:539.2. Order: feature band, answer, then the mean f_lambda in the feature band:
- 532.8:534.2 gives 0.08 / 11.7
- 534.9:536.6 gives -0.05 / 13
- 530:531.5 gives -0.09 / 12.7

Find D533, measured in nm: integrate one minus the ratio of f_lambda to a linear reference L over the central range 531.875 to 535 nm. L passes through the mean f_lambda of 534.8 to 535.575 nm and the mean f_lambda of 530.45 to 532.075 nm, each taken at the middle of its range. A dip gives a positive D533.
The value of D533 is 0.293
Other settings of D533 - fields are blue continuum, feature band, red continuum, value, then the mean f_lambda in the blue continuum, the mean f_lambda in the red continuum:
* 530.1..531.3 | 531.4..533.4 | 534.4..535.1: 0.08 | 12.7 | 12.2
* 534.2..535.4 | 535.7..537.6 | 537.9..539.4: 0.02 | 12.3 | 12.7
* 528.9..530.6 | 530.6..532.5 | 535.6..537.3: -0.15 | 12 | 12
